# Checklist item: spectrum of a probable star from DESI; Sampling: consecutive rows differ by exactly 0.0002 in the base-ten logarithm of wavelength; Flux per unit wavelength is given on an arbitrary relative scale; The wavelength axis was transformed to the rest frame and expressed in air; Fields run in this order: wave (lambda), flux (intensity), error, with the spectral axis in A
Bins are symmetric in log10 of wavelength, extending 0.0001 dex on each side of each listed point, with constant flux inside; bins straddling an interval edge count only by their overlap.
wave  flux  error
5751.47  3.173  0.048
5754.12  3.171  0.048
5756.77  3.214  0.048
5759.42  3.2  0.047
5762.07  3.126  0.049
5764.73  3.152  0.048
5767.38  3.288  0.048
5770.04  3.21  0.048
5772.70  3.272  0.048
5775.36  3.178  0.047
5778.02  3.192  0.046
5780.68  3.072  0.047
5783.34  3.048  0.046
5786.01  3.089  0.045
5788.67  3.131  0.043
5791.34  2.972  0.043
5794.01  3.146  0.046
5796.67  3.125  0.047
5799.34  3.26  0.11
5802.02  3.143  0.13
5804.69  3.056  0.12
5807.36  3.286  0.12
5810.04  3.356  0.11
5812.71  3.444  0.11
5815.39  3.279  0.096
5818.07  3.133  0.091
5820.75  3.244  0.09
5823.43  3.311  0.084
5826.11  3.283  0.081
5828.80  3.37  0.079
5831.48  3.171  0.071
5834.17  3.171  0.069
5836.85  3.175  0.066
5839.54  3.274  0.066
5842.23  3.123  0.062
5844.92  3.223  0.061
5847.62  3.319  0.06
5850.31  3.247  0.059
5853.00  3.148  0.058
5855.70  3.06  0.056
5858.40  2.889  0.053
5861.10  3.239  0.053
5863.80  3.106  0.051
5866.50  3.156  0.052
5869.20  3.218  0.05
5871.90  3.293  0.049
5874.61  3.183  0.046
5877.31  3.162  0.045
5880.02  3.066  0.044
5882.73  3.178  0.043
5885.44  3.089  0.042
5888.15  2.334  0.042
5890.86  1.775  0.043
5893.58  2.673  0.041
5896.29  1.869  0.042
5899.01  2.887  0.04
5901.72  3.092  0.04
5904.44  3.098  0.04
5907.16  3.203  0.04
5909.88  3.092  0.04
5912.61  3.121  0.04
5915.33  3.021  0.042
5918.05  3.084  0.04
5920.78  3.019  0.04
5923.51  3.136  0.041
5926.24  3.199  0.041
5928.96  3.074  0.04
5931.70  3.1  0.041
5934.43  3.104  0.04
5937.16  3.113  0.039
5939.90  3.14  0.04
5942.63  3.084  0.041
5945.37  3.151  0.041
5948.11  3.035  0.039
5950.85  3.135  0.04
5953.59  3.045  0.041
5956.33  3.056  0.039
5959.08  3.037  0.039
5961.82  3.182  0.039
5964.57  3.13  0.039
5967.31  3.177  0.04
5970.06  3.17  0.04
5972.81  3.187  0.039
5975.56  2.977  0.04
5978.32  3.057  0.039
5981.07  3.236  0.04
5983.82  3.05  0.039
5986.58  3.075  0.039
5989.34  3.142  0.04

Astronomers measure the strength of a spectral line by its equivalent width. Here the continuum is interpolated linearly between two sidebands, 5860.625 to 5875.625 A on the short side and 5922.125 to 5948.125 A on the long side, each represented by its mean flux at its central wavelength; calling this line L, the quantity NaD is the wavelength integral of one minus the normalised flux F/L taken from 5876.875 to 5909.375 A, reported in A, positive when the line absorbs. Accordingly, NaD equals 3.9 A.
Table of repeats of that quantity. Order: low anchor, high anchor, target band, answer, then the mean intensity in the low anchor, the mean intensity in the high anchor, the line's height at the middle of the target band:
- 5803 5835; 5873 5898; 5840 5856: -0.95 A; 3.26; 2.71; 3.02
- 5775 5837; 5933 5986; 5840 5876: -0.08 A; 3.19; 3.11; 3.17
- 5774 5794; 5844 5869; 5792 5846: -1.70 A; 3.1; 3.16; 3.13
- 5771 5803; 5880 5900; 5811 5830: -2.21 A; 3.14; 2.57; 2.95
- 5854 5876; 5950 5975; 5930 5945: 0.07 A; 3.14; 3.12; 3.13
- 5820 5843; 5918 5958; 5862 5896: 2.90 A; 3.24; 3.1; 3.18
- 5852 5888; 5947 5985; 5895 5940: 1.29 A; 3.11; 3.11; 3.11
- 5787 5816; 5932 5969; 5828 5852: -0.39 A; 3.2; 3.11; 3.17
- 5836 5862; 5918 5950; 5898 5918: 0.29 A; 3.17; 3.1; 3.12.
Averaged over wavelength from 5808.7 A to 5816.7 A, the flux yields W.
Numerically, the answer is 3.36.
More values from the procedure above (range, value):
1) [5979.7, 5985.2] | 3.14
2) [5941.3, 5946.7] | 3.12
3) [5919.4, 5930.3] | 3.11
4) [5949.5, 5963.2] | 3.09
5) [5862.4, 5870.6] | 3.16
